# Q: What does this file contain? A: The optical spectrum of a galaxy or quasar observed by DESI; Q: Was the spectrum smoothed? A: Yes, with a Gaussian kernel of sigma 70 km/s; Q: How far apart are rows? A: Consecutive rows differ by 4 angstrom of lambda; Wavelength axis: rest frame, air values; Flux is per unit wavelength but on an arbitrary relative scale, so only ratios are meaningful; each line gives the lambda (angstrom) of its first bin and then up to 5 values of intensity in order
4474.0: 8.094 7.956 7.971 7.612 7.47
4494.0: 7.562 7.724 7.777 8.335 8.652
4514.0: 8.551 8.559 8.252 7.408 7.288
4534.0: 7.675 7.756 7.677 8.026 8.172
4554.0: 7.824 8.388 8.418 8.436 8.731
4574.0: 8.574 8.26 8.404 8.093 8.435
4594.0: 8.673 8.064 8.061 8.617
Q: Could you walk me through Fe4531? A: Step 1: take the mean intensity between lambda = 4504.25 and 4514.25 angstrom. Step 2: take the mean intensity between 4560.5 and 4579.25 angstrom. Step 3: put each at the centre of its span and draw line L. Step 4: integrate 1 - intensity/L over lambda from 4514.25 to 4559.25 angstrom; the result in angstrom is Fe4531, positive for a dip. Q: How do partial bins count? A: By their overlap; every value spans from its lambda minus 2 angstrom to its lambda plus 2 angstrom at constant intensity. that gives 3.0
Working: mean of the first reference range 8.51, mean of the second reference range 8.49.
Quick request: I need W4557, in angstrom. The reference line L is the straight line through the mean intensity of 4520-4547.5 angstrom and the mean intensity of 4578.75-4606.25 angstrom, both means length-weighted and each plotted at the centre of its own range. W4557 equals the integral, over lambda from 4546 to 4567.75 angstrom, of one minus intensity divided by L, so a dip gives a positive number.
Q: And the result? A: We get -0.7 angstrom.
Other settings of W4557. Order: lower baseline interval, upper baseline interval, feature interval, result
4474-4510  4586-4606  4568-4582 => -0.5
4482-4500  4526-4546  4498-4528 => -2.2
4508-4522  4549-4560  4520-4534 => 1.3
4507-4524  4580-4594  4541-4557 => 0.9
